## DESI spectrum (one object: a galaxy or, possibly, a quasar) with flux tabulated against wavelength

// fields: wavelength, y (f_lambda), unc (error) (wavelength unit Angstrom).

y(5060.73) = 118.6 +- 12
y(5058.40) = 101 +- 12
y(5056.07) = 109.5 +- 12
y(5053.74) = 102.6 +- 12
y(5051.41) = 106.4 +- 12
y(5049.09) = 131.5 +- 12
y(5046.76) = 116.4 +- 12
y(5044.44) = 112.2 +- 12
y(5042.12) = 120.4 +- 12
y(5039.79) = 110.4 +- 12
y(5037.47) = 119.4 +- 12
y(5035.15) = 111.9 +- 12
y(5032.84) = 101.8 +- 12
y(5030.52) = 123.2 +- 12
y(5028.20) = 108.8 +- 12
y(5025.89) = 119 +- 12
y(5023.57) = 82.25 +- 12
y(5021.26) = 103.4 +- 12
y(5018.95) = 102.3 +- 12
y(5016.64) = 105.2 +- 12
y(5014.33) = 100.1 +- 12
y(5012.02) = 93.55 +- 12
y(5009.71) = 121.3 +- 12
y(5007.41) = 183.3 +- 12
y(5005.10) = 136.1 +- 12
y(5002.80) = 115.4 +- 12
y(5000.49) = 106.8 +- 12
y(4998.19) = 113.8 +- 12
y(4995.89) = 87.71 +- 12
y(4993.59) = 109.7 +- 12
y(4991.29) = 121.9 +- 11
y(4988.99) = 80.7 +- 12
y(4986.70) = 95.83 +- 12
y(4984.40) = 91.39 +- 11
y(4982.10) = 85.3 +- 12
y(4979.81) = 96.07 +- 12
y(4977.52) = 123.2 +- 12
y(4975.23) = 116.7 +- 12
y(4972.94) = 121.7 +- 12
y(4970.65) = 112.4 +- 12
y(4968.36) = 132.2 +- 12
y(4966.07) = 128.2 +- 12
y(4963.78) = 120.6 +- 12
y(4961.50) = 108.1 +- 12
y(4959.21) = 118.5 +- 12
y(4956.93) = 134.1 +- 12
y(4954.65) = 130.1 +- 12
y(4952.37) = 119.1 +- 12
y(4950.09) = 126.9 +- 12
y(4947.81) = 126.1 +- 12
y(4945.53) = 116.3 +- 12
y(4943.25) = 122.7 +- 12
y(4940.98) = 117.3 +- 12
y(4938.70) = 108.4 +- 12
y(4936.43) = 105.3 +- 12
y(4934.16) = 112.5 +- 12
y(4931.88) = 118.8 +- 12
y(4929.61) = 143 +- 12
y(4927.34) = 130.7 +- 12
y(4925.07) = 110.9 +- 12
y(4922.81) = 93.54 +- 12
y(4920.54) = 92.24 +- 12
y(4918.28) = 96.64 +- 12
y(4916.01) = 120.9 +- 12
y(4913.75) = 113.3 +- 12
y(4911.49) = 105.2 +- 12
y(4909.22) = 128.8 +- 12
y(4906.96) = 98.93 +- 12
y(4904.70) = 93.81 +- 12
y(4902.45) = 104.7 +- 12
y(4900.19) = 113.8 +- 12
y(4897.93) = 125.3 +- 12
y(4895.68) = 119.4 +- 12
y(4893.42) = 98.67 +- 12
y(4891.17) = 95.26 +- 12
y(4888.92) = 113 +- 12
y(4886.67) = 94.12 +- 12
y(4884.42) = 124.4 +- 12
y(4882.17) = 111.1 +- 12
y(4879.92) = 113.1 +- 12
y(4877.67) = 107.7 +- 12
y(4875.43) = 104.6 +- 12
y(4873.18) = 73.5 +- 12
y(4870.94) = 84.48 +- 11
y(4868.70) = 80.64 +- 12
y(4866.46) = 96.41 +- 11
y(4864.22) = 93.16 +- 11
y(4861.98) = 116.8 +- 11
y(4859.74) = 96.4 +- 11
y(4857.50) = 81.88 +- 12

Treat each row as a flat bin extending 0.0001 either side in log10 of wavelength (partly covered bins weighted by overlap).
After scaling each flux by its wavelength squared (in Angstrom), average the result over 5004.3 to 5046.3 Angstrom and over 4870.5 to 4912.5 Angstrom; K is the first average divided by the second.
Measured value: 1.13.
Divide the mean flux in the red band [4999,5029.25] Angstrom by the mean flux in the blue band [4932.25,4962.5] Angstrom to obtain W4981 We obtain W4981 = 0.96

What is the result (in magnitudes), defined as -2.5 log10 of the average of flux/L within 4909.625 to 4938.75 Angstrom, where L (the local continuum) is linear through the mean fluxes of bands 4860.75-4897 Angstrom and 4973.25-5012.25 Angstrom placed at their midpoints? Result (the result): -0.07 mag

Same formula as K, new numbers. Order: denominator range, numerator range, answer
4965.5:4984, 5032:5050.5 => 1.05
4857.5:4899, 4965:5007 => 1.14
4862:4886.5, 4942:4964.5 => 1.27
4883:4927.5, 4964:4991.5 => 1.03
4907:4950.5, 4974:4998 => 0.91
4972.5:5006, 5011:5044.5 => 1.03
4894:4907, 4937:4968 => 1.13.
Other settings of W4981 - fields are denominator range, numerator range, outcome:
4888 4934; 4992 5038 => 1.01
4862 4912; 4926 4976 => 1.17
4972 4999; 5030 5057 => 1.10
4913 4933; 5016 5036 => 0.94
